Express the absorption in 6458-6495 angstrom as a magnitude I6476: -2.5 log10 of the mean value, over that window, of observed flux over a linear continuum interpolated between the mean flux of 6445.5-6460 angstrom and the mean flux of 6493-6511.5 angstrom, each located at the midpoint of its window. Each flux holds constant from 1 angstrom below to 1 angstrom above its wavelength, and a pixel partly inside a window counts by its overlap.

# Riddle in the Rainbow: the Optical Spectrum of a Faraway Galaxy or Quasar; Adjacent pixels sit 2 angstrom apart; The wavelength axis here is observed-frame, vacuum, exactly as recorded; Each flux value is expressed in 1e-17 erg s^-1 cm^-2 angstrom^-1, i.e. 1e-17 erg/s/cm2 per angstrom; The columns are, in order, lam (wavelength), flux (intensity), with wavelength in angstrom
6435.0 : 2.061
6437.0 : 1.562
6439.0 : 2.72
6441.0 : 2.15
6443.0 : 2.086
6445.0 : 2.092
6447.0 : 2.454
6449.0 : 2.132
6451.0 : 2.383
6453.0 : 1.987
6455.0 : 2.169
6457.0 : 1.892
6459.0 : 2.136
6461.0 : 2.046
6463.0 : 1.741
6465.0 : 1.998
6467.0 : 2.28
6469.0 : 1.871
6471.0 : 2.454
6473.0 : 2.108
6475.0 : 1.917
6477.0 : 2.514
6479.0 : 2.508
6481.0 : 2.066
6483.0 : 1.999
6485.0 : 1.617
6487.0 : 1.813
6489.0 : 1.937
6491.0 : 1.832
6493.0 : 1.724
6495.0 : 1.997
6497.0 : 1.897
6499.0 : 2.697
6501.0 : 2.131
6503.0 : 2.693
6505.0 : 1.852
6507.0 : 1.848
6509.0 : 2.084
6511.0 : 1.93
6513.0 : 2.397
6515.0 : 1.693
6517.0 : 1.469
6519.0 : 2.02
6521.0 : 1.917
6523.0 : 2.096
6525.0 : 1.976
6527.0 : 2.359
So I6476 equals 0.06 mag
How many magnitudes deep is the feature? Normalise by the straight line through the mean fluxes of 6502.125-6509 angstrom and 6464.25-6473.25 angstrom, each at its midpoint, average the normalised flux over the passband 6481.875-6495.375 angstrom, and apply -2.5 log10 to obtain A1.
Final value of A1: 0.16 mag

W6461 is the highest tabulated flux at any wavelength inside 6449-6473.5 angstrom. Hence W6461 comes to 2.454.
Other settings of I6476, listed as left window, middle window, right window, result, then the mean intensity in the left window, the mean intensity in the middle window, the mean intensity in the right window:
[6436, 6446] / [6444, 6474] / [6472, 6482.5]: 0.025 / 2.12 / 2.12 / 2.21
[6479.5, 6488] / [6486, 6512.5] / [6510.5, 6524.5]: -0.065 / 1.91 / 2.04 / 1.93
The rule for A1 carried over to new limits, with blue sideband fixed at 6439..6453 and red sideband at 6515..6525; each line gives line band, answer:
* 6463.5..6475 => 0.01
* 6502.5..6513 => -0.08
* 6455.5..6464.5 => 0.10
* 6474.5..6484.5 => -0.06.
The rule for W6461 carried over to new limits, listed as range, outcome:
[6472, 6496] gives 2.514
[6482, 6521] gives 2.697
